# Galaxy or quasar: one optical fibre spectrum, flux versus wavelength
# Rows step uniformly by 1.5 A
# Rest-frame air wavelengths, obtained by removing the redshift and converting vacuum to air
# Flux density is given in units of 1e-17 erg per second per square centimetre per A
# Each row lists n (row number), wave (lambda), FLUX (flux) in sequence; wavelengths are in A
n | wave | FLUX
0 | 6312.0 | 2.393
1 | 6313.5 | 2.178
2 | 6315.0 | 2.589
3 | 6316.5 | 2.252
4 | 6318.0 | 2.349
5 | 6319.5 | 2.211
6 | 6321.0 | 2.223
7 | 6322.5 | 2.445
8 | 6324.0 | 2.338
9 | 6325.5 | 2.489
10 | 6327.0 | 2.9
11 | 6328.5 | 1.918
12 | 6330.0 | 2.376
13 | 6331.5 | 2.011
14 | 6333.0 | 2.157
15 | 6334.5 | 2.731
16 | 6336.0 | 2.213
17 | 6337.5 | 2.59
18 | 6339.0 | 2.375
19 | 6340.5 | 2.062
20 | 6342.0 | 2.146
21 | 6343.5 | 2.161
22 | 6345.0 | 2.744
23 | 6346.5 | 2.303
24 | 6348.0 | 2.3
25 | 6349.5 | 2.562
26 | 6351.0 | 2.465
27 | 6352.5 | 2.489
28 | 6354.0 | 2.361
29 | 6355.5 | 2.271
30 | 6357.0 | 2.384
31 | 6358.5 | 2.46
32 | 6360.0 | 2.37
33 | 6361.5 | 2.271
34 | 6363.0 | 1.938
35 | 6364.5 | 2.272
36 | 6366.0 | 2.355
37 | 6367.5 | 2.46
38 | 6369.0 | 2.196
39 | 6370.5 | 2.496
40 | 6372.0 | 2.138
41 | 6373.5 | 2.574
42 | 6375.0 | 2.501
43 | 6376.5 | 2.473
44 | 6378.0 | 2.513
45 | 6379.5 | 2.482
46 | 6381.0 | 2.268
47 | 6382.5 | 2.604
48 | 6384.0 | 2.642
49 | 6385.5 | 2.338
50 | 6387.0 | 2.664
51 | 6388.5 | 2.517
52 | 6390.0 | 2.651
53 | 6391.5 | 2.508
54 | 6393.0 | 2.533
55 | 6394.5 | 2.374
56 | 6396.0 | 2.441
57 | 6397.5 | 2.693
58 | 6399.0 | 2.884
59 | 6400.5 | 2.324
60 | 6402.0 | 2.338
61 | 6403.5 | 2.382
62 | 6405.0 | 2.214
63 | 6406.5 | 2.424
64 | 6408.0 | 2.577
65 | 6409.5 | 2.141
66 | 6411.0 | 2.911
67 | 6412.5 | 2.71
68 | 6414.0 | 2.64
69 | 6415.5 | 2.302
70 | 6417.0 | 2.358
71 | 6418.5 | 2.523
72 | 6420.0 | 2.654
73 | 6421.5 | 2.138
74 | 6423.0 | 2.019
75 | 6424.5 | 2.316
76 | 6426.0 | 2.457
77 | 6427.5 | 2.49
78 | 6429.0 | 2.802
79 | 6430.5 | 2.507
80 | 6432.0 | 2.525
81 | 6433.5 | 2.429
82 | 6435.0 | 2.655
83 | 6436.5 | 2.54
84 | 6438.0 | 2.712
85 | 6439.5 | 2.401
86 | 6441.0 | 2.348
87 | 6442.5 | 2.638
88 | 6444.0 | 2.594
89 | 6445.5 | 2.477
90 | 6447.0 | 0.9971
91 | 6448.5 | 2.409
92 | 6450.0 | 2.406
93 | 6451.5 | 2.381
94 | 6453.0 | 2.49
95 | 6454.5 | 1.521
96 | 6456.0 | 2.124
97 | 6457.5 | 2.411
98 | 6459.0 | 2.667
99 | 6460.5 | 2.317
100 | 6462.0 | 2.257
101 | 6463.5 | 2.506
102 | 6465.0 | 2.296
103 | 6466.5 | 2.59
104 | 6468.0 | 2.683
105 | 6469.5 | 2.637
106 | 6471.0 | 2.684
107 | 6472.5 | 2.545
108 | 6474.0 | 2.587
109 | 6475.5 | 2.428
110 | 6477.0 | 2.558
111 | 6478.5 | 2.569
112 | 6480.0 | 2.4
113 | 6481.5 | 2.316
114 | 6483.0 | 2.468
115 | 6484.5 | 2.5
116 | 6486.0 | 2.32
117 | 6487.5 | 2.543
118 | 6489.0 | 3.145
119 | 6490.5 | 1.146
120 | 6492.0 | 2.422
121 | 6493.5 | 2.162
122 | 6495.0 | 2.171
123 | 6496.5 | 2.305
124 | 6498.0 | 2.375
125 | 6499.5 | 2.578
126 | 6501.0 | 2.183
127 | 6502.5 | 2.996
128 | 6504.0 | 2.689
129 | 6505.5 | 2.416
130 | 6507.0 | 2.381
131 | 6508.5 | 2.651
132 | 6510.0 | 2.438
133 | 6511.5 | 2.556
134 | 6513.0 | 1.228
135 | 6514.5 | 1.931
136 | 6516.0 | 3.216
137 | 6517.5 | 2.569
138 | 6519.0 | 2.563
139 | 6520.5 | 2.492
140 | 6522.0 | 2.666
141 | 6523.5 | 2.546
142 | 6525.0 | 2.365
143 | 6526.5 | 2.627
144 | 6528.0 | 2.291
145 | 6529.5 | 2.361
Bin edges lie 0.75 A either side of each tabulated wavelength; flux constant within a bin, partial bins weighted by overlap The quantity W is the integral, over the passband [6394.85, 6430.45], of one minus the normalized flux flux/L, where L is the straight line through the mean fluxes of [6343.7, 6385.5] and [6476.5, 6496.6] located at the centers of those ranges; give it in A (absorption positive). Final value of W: -1.2 A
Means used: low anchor 2.4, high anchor 2.36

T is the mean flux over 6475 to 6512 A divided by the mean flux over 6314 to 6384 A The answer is 1.0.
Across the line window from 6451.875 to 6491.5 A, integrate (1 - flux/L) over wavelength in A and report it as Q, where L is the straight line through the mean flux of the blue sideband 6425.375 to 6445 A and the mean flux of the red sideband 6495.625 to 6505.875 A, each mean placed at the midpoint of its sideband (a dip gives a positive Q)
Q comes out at 1.8 A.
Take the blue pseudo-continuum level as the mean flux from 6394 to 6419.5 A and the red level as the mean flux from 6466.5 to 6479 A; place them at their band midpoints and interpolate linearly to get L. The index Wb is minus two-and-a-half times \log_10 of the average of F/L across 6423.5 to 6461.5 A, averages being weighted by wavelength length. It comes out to 0.07 mag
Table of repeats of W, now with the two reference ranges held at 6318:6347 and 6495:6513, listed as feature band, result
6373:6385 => -0.70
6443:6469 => 1.11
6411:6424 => -0.31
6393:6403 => -0.55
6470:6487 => -0.48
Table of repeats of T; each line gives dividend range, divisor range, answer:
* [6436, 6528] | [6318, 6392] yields 1.01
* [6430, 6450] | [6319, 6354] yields 1.02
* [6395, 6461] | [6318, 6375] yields 1.03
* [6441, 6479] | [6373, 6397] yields 0.95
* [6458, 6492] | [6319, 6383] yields 1.04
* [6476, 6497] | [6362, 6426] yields 0.97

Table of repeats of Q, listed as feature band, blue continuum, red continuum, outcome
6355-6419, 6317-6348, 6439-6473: -2.65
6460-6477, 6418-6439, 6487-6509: -0.48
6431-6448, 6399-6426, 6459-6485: 0.43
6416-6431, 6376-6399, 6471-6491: 0.44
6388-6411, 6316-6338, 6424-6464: -1.08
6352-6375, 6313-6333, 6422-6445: 0.45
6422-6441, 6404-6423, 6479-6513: -0.33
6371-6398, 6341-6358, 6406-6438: -0.70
